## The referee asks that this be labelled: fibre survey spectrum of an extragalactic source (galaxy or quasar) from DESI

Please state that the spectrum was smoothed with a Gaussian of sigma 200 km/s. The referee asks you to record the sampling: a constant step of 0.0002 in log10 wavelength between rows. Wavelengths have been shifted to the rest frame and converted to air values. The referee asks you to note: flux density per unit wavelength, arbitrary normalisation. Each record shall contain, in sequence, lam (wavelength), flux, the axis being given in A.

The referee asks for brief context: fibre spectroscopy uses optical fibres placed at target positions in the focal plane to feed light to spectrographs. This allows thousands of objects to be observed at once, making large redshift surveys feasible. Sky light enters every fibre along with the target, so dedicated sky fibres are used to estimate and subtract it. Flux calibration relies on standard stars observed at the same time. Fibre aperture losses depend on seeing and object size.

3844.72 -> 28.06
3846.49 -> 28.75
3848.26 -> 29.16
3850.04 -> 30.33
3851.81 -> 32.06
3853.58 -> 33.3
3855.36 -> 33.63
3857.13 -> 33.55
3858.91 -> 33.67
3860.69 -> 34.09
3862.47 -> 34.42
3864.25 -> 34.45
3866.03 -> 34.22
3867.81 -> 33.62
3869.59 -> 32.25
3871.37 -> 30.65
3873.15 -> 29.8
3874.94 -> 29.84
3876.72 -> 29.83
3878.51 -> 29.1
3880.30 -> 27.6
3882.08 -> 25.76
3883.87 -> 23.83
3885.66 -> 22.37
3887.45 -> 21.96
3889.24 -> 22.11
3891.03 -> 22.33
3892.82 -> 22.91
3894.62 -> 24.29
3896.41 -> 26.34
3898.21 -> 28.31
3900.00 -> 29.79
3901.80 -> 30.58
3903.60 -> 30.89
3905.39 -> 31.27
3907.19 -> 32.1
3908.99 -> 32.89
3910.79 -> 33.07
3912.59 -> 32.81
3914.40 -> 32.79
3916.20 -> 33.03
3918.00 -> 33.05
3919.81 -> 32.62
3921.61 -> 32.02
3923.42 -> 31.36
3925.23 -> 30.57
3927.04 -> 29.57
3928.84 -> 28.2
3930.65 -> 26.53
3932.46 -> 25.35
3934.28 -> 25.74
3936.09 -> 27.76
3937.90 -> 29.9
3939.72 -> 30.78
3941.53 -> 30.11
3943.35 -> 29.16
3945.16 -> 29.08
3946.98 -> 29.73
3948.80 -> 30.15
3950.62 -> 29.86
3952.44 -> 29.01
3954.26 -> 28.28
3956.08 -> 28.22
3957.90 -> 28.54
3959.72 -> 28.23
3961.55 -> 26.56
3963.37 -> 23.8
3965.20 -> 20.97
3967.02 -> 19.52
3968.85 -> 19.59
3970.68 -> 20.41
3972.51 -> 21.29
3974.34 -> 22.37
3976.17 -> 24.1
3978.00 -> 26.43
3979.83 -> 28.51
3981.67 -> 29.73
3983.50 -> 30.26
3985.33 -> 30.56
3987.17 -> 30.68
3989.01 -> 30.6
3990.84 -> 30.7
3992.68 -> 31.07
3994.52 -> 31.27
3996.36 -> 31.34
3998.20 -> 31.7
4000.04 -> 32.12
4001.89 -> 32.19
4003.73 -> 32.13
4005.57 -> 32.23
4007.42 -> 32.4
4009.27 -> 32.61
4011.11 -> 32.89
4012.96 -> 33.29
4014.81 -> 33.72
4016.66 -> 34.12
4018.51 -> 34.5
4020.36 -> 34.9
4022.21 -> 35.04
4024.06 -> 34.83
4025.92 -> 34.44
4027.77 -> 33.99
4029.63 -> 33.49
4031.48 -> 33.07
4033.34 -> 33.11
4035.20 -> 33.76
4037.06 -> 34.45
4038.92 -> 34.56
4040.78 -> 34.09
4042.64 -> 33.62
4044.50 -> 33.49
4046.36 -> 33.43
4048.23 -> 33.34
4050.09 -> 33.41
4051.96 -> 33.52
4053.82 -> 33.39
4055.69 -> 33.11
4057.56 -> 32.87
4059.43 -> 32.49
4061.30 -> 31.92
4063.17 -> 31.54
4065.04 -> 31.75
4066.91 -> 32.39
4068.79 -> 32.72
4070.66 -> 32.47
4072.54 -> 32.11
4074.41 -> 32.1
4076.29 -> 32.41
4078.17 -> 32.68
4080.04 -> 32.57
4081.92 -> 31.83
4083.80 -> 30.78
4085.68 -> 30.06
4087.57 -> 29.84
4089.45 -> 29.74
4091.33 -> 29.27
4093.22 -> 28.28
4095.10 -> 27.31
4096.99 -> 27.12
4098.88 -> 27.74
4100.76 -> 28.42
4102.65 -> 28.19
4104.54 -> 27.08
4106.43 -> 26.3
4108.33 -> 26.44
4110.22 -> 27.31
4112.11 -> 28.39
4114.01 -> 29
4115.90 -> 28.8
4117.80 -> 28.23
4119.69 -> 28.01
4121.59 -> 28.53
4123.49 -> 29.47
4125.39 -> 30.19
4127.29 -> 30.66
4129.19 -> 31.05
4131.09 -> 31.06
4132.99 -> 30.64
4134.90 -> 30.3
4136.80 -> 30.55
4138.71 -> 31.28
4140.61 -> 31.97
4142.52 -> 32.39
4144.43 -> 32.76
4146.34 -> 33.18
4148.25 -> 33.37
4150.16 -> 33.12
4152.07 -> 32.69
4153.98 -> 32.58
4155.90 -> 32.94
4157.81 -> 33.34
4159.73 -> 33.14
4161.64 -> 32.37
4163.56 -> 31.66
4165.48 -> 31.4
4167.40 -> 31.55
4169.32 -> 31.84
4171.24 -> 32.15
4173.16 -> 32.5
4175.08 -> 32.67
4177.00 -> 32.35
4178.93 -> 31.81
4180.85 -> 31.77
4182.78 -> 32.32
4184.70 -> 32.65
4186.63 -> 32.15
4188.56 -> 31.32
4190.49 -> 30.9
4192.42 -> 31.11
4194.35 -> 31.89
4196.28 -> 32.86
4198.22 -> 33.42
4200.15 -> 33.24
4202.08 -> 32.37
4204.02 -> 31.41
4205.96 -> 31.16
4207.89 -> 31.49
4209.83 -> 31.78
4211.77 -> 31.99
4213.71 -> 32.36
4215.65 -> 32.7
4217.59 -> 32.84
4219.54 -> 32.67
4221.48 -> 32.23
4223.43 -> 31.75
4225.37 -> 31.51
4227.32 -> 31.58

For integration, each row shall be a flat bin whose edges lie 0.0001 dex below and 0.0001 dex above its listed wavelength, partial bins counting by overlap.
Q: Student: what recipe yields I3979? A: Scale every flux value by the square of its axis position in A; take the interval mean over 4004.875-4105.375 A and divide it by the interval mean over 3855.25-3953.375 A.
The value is 1.2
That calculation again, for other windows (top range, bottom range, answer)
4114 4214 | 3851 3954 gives 1.21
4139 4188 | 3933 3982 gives 1.35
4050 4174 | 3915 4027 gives 1.12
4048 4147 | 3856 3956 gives 1.14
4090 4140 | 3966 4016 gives 1.06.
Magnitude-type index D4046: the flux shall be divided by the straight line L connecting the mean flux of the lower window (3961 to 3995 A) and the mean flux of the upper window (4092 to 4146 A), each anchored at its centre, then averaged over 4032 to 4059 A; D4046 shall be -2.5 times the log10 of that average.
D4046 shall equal -0.21 mag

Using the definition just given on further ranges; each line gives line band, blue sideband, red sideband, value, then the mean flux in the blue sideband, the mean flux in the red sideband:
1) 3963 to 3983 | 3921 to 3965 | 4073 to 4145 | 0.22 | 28.5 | 29.7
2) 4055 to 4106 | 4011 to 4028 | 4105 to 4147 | 0.04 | 34.2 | 29.8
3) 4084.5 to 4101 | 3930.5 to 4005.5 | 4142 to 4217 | 0.07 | 28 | 32.3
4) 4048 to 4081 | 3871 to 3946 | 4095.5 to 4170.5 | -0.09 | 28.8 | 30.4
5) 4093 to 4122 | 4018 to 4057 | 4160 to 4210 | 0.19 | 33.9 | 32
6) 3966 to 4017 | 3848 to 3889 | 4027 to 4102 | 0.08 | 30.3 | 31.9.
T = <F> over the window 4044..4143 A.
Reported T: 30.5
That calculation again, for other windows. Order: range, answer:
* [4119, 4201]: 31.8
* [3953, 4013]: 28.3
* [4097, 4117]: 27.7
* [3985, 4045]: 33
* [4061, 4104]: 30.5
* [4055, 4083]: 32.3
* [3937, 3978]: 26.3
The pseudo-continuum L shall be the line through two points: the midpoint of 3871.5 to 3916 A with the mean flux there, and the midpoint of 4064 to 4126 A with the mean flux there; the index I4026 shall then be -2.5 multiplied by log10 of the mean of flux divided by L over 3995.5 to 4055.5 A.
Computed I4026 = -0.150 mag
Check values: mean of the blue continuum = 28.2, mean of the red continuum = 29.6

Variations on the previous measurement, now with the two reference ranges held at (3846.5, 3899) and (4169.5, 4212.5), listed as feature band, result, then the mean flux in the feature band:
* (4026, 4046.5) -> -0.106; 33.8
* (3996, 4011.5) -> -0.064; 32.2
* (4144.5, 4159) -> -0.044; 33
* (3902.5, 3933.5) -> -0.053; 31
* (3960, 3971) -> 0.324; 22.2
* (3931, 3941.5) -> 0.065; 28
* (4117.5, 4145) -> 0.036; 30.5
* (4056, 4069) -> -0.047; 32.2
